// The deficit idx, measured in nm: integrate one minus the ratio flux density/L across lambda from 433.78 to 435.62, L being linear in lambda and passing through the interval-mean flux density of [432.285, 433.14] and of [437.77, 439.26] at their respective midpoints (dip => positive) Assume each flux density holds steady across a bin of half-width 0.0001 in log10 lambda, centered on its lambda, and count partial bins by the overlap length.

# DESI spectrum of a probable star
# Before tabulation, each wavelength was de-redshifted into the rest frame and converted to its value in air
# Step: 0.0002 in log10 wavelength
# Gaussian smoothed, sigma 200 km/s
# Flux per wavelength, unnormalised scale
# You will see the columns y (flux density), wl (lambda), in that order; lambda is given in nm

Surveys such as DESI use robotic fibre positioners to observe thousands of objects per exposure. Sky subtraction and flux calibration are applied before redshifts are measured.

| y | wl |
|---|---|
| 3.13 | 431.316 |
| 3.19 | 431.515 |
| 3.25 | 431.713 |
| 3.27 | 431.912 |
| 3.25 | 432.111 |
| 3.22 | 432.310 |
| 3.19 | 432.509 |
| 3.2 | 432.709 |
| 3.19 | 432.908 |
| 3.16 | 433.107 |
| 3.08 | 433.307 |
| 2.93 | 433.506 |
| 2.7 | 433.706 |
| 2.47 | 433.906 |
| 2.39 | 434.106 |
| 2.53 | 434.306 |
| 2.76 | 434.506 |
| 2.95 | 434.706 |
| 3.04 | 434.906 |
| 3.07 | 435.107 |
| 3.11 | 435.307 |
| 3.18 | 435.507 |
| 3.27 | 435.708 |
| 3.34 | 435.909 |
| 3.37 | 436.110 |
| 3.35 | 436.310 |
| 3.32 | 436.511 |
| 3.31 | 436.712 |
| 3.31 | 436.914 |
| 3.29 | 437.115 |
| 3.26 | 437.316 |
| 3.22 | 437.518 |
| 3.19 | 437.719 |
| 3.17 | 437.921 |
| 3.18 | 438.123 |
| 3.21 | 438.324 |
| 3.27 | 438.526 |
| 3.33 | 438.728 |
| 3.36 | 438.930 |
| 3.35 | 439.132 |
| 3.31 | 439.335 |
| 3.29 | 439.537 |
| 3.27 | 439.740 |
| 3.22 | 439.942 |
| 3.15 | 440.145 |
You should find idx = 0.219 nm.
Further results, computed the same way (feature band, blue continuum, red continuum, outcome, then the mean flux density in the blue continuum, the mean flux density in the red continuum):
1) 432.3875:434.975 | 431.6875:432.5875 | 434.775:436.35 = 0.27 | 3.24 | 3.21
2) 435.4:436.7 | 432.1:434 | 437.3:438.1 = -0.07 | 3.03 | 3.2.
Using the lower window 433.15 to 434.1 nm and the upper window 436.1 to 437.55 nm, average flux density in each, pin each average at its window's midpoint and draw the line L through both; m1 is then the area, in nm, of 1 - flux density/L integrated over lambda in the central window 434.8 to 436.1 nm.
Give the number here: -0.04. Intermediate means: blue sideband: 2.77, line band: 3.18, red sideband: 3.3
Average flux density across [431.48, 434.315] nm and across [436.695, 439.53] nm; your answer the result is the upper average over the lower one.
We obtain 1.09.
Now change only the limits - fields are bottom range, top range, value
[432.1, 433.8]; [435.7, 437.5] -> 1.07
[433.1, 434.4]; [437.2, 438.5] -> 1.18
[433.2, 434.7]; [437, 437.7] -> 1.20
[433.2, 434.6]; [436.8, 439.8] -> 1.21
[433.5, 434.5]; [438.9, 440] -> 1.28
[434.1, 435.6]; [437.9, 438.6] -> 1.10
